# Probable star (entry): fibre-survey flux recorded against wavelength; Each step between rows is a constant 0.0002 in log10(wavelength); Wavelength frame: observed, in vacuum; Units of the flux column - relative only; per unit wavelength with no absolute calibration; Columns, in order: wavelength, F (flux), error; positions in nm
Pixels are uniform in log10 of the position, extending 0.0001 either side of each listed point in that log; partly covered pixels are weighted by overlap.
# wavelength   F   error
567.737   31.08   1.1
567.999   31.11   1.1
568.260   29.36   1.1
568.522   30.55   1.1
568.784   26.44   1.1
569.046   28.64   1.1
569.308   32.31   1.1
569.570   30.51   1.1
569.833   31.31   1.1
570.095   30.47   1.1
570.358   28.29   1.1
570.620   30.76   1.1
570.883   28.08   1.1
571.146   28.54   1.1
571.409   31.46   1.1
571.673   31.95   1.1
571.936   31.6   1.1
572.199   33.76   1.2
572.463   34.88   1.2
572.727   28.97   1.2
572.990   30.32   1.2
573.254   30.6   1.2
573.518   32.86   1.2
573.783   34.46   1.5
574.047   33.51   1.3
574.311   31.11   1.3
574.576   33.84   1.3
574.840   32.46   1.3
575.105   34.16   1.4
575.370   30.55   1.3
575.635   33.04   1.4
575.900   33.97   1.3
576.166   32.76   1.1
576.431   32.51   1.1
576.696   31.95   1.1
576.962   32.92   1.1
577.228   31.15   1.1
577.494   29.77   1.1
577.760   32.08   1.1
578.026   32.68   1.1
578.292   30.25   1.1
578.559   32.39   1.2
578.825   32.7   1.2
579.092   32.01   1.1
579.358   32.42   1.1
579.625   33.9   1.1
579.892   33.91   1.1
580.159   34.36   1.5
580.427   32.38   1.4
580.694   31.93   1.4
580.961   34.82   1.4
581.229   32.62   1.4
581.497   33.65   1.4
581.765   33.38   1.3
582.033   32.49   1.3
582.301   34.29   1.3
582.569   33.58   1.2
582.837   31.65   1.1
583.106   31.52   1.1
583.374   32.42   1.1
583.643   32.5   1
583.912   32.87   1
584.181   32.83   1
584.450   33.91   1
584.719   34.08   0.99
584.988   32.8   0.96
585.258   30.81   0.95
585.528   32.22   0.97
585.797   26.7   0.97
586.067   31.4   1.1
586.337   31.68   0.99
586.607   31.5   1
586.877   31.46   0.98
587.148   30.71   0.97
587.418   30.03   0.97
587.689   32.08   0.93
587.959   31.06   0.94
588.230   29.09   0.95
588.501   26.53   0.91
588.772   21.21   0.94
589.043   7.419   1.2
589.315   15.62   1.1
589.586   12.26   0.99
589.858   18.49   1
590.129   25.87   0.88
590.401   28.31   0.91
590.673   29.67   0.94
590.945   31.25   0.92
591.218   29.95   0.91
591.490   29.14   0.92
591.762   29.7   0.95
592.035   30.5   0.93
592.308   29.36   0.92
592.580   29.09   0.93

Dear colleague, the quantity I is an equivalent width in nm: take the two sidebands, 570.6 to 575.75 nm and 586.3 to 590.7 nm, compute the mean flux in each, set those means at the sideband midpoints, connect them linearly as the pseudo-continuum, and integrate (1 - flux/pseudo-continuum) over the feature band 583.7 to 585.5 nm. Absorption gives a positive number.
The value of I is -0.395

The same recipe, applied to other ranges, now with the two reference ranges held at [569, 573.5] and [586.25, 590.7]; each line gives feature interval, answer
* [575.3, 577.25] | -0.218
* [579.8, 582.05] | -0.454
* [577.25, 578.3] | -0.094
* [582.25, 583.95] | -0.351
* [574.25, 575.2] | -0.104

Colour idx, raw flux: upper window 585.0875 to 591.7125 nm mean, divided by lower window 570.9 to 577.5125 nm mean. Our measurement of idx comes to 0.84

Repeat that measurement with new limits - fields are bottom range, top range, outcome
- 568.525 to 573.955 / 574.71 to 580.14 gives 1.05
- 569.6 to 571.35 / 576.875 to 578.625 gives 1.06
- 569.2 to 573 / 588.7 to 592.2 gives 0.77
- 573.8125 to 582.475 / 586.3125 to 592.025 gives 0.80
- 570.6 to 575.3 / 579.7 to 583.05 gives 1.04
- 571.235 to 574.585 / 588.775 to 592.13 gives 0.74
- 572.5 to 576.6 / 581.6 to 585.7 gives 1.01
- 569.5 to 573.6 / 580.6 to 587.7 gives 1.04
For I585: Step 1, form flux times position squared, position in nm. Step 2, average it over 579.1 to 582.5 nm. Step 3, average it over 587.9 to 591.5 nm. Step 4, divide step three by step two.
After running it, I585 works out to 0.7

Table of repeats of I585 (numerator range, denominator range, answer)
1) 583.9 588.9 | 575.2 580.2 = 0.98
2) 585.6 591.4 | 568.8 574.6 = 0.90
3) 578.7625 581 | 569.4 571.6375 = 1.14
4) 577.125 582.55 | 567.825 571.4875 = 1.14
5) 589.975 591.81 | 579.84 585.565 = 0.91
